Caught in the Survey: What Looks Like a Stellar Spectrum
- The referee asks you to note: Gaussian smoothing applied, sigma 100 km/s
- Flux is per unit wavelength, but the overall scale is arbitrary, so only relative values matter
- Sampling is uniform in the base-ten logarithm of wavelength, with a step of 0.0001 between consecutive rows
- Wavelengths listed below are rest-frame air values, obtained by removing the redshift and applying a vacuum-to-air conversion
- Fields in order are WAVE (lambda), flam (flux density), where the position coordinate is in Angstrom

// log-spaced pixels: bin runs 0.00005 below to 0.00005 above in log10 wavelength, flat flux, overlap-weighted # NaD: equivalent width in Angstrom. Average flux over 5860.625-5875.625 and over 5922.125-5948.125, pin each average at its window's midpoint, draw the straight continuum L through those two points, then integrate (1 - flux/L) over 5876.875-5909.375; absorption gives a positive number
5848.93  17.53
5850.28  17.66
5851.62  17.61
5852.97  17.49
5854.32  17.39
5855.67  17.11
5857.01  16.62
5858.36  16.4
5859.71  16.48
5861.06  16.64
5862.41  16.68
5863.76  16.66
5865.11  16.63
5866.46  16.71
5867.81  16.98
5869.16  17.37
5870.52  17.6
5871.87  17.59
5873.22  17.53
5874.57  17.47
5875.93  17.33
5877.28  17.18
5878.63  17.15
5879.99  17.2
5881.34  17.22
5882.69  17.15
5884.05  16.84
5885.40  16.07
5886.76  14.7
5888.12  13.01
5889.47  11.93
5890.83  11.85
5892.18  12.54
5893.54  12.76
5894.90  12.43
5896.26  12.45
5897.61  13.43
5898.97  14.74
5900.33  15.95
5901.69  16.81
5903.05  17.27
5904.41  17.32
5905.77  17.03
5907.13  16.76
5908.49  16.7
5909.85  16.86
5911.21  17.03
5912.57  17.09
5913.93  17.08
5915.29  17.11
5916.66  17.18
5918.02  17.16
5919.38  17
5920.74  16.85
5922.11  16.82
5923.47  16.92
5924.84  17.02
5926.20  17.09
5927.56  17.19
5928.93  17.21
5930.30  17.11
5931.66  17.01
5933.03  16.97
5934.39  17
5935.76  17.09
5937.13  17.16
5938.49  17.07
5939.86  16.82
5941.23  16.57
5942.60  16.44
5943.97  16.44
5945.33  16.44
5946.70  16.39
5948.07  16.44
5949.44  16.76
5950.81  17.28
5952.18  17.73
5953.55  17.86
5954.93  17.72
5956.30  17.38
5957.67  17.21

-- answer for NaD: 3.3 Angstrom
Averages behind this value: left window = 17.1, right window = 16.9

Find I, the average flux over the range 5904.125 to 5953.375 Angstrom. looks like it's 17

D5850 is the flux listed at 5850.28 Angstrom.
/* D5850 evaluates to 17.66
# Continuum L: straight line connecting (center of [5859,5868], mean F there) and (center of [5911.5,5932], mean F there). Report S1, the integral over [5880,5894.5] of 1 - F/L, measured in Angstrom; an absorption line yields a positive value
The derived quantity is 2.0 Angstrom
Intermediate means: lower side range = 16.7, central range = 14.5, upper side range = 17.1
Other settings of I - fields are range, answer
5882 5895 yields 14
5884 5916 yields 15.2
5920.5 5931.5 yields 17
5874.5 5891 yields 15.8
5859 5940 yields 16.3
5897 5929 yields 16.7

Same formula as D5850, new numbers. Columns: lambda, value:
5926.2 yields 17.09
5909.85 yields 16.86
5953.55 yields 17.86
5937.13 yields 17.16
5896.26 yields 12.45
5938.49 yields 17.07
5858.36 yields 16.4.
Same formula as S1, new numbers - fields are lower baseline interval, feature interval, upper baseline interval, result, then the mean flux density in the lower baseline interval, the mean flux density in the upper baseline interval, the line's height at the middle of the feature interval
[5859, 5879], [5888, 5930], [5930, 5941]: 3.0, 17.1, 17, 17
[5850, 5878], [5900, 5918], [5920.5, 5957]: 0.1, 17.1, 17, 17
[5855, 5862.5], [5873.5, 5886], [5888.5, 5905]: -1.5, 16.7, 14.1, 15.2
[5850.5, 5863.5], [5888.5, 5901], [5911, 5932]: 2.9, 17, 17.1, 17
